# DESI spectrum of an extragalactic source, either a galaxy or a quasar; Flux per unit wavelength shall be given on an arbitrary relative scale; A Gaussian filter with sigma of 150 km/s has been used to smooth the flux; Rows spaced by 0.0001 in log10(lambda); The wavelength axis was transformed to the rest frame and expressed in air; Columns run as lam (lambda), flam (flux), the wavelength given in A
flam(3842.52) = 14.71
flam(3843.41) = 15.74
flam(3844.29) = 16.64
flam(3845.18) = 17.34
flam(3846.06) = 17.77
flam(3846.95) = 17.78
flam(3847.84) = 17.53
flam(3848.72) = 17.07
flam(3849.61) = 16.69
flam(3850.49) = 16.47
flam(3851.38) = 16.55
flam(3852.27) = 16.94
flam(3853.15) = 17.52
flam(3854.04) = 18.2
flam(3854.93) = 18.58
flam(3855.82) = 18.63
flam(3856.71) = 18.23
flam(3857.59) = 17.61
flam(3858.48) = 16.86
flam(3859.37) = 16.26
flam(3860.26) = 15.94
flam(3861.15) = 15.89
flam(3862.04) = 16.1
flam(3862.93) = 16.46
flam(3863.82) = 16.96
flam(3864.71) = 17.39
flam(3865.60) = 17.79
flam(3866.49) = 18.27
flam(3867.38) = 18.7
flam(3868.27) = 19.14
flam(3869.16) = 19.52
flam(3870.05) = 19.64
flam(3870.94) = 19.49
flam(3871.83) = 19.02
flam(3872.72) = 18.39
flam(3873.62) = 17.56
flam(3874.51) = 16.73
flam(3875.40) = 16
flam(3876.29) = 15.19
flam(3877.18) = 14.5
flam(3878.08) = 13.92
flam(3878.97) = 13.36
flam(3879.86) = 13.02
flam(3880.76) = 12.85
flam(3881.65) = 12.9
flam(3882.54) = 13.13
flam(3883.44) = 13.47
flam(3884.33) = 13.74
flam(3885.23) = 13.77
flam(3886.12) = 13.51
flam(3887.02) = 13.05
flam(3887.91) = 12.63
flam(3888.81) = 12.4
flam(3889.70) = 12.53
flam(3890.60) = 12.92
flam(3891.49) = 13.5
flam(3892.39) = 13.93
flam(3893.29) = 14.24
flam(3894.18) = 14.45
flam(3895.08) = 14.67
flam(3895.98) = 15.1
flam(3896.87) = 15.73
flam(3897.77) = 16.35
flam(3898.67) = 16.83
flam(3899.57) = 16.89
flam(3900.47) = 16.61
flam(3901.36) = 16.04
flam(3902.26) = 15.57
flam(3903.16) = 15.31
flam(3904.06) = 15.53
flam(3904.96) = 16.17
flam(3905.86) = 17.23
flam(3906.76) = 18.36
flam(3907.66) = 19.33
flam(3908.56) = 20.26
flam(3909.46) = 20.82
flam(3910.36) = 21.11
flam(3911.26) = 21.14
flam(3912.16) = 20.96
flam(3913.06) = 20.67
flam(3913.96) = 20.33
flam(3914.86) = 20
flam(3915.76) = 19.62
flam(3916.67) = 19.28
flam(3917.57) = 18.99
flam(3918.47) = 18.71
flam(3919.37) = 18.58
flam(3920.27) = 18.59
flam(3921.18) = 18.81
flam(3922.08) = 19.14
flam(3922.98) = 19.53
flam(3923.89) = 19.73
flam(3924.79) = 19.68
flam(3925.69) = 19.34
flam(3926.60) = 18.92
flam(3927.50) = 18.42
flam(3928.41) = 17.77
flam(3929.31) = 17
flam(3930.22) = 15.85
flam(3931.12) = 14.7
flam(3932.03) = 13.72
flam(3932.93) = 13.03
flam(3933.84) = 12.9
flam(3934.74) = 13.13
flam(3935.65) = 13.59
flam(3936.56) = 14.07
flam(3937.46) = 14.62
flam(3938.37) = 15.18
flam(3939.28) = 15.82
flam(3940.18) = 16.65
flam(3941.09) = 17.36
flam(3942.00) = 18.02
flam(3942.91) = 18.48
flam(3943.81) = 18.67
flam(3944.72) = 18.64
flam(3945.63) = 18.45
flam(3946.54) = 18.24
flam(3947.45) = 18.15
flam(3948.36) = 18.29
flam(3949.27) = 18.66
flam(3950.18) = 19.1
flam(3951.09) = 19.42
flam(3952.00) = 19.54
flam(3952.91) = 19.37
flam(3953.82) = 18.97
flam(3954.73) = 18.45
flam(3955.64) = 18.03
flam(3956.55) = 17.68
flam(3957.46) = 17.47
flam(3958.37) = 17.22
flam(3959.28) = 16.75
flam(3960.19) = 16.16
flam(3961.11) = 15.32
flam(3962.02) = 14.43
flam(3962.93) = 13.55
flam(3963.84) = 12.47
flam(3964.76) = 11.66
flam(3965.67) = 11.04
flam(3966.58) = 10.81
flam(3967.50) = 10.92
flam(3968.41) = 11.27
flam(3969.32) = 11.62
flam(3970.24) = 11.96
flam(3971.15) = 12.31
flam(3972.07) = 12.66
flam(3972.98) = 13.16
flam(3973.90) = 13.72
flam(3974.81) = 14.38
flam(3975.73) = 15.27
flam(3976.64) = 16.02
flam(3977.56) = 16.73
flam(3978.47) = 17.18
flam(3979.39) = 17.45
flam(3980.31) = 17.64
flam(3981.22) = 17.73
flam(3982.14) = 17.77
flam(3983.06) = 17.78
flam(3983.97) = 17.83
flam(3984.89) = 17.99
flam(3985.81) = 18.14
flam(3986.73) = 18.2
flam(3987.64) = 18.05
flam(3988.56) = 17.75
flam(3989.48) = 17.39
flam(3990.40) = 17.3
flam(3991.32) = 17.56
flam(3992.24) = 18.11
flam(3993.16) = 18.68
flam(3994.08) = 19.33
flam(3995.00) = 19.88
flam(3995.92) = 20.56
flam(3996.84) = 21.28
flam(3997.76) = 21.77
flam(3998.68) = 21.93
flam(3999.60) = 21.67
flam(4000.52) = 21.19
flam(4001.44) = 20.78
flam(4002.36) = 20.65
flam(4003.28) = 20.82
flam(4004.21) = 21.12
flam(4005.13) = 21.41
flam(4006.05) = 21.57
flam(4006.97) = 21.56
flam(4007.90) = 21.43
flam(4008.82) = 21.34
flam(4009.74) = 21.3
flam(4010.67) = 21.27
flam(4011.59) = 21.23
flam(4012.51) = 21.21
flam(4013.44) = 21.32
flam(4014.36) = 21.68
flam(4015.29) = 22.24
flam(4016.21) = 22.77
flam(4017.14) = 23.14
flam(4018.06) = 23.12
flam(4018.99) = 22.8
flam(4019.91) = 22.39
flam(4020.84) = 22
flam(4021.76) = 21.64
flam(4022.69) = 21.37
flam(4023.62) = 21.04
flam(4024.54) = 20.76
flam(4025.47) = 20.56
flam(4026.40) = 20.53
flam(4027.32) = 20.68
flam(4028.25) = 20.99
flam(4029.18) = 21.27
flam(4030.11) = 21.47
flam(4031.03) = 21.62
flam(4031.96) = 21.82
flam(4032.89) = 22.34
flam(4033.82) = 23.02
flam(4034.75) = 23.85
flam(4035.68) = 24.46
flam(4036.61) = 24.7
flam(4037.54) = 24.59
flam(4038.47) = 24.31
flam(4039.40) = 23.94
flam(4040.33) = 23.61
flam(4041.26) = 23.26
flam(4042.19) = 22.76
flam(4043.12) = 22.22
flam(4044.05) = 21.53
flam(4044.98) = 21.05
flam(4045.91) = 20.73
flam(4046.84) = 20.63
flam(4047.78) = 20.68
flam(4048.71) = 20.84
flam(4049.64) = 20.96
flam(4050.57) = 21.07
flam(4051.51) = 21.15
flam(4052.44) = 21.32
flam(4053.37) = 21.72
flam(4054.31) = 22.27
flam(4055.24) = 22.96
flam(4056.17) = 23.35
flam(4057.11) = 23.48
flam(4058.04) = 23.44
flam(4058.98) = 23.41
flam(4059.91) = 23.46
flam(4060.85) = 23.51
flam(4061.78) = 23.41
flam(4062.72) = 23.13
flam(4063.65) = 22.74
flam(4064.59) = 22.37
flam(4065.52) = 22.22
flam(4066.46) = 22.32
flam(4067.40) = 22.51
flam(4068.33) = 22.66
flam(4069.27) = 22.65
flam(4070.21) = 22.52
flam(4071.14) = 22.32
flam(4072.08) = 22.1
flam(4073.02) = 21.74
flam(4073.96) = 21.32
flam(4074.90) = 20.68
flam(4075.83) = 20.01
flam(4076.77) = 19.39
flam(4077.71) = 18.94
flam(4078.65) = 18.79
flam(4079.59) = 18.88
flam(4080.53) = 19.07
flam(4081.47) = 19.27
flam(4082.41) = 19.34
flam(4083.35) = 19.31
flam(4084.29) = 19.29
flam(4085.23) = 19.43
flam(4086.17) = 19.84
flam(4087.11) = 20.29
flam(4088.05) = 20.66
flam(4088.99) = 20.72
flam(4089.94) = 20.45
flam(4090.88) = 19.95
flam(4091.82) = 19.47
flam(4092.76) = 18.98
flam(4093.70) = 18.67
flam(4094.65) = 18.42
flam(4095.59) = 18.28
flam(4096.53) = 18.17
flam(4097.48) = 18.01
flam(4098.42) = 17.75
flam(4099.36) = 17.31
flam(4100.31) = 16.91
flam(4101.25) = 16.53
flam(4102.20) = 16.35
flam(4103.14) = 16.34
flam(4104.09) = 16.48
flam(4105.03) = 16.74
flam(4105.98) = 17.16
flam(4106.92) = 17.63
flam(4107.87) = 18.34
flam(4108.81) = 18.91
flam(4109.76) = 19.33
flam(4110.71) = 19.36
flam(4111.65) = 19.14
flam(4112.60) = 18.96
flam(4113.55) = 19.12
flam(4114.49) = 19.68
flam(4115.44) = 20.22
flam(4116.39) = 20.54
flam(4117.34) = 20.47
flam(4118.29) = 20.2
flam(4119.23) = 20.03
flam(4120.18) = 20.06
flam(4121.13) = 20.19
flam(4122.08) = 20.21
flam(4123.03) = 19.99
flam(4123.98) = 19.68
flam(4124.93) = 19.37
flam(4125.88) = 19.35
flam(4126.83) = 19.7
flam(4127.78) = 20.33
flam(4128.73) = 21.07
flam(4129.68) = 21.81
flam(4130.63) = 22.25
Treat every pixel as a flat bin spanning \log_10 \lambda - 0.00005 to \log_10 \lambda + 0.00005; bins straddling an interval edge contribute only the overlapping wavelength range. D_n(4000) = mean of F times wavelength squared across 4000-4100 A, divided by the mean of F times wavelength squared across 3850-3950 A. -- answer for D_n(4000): 1.4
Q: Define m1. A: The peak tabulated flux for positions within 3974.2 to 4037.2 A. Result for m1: 24.7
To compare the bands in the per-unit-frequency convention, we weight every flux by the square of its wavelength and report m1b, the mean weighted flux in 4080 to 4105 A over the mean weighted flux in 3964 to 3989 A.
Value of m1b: 1.31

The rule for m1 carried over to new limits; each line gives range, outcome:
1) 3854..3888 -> 19.64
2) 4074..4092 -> 20.72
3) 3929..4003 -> 21.93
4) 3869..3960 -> 21.14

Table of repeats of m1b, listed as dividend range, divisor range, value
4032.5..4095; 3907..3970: 1.34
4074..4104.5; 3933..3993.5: 1.24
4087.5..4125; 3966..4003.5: 1.17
